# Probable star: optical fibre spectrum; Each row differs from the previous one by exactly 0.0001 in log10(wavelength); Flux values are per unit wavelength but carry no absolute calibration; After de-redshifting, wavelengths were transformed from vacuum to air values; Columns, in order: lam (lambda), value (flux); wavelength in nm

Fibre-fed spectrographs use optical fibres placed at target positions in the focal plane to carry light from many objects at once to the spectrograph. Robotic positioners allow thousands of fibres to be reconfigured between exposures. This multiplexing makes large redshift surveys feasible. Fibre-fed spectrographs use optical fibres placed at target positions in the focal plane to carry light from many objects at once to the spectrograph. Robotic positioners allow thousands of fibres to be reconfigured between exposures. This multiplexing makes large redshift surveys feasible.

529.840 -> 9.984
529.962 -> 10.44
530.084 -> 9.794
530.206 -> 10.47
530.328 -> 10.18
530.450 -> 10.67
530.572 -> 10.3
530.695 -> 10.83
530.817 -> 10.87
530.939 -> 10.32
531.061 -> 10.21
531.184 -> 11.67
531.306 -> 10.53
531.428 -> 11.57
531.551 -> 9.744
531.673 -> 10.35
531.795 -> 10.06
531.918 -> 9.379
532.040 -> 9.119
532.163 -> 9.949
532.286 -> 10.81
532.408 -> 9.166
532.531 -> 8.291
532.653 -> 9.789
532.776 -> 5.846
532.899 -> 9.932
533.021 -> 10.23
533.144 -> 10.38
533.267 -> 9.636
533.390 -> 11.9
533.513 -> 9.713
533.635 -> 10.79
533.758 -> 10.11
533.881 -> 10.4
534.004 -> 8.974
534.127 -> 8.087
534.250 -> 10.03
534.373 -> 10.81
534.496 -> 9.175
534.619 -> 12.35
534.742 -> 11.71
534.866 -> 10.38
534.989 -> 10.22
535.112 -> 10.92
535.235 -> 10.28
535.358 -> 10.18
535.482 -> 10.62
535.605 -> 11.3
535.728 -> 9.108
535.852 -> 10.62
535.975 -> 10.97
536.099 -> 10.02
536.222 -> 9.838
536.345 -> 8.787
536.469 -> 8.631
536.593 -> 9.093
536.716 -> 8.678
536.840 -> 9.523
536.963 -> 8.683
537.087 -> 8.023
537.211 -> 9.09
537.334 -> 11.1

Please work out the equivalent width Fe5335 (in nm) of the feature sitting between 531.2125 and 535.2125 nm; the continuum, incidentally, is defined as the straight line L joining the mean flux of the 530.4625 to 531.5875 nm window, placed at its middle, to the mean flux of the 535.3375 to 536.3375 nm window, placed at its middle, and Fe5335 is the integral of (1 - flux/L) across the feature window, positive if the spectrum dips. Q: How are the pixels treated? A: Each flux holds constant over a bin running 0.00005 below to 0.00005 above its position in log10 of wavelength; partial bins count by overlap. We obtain 0.18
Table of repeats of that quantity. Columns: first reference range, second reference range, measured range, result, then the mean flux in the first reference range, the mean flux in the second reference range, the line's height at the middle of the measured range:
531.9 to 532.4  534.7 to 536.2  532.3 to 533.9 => 0.04 nm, 9.79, 10.5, 9.99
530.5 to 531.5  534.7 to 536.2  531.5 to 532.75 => 0.13 nm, 10.8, 10.5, 10.7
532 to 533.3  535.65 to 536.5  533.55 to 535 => -0.10 nm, 9.37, 9.78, 9.57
